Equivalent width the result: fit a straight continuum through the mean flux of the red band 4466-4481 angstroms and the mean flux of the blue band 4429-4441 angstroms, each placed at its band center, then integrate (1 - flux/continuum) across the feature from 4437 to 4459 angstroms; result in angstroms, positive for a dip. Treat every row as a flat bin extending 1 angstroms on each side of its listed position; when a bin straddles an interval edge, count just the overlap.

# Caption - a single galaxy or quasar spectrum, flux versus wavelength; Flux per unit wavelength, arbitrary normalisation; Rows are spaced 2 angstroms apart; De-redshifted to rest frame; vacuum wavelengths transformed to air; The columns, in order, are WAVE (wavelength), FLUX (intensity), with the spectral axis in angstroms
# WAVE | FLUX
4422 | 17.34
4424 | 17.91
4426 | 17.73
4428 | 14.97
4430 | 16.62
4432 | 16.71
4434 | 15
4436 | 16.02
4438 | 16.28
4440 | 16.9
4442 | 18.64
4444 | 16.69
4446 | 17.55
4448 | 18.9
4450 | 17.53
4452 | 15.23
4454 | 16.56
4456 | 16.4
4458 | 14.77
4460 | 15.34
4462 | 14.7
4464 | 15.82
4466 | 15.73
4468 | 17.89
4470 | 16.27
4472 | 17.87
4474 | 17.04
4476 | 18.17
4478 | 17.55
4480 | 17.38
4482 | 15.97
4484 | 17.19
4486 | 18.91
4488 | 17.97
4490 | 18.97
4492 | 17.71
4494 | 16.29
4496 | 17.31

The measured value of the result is -0.3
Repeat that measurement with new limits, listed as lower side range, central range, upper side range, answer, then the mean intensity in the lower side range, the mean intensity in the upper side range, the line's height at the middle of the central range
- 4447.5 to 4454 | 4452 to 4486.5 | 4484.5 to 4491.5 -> 2.2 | 17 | 18.4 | 17.7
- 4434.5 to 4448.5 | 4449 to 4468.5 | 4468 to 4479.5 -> 1.5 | 17.1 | 17.4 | 17.3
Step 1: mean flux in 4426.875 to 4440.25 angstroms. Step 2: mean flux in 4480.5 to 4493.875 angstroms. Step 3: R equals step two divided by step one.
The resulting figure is 1.1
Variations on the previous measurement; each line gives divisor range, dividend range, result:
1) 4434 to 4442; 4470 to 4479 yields 1.06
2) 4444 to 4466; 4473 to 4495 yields 1.08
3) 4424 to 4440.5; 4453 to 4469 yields 0.97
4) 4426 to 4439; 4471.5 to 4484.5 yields 1.08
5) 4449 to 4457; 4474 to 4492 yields 1.08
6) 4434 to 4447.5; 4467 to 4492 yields 1.04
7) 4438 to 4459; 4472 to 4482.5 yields 1.03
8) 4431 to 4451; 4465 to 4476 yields 1.00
